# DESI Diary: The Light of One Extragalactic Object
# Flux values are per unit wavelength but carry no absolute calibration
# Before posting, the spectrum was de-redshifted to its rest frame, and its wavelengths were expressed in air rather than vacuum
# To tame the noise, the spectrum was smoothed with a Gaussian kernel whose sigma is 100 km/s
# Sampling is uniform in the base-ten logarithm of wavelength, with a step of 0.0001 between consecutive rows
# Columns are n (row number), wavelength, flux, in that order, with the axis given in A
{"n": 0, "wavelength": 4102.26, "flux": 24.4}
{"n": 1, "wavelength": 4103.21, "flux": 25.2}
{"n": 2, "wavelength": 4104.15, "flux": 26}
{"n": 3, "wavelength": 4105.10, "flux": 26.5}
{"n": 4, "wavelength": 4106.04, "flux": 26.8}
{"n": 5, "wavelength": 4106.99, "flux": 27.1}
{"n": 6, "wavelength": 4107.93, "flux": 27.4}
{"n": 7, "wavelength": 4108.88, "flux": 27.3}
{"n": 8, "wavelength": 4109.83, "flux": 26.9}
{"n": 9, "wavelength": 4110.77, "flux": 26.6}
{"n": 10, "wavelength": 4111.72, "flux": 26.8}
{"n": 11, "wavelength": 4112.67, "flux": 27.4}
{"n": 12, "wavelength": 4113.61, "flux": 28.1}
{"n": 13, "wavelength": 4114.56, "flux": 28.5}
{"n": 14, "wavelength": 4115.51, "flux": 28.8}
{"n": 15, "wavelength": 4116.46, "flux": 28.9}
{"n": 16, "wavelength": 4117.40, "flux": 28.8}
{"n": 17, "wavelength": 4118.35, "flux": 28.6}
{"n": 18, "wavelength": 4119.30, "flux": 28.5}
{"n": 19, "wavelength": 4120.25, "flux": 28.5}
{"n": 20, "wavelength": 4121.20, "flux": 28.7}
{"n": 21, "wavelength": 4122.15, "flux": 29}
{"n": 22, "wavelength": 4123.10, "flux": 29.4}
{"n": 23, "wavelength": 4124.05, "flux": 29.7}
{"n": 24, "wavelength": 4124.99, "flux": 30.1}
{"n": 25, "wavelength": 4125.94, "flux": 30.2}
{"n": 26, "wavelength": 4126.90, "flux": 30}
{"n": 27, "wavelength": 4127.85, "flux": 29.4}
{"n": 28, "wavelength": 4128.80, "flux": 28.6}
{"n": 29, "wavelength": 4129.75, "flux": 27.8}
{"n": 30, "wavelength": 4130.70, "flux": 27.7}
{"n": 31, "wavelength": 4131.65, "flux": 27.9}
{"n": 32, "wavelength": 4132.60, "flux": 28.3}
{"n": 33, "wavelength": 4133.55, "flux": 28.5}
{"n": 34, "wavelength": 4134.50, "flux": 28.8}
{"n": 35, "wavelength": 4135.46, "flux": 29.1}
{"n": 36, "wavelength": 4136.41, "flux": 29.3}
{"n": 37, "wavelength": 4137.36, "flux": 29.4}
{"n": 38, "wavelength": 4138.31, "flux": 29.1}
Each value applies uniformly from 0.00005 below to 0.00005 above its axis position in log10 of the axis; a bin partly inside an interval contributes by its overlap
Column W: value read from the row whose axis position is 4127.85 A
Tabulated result 29.4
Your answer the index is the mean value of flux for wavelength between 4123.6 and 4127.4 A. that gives 30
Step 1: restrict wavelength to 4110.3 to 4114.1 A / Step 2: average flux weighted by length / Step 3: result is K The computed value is 27.2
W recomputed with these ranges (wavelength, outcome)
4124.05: 29.7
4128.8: 28.6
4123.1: 29.4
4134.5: 28.8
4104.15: 26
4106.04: 26.8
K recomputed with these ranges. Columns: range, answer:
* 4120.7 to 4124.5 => 29.2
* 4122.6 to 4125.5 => 29.8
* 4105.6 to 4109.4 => 27.1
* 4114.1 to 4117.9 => 28.8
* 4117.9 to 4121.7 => 28.5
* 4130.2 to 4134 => 28.1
